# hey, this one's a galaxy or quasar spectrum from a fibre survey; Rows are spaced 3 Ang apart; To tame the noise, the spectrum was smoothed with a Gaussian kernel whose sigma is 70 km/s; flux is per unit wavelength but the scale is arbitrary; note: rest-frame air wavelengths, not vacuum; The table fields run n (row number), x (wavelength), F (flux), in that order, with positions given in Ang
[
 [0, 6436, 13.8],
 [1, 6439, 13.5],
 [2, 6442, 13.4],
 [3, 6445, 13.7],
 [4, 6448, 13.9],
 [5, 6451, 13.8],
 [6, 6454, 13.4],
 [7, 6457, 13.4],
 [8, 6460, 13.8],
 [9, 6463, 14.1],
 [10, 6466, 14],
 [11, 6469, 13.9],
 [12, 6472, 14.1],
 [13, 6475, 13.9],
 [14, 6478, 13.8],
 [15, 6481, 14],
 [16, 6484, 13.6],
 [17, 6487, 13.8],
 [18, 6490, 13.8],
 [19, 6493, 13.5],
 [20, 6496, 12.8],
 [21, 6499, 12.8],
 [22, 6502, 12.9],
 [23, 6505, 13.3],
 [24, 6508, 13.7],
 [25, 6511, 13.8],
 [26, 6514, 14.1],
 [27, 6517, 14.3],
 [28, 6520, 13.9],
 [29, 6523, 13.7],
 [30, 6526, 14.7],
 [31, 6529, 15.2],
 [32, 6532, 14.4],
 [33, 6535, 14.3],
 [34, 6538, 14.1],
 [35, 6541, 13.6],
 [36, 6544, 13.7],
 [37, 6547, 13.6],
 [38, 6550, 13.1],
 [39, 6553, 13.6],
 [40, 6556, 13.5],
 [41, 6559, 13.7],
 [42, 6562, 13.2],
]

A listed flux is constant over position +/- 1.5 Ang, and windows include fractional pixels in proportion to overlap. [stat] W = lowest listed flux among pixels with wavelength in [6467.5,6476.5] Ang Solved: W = 13.9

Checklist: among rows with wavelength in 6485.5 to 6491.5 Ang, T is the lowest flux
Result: 13.8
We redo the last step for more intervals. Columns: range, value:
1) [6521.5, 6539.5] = 13.7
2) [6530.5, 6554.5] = 13.1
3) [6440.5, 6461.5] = 13.4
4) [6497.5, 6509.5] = 12.8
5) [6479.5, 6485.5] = 13.6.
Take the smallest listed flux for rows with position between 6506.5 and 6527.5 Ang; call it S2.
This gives 13.7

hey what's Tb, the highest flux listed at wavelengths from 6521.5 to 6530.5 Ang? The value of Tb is 15.2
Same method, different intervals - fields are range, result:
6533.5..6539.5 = 14.3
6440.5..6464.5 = 14.1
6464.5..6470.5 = 14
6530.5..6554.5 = 14.4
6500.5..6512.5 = 13.8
